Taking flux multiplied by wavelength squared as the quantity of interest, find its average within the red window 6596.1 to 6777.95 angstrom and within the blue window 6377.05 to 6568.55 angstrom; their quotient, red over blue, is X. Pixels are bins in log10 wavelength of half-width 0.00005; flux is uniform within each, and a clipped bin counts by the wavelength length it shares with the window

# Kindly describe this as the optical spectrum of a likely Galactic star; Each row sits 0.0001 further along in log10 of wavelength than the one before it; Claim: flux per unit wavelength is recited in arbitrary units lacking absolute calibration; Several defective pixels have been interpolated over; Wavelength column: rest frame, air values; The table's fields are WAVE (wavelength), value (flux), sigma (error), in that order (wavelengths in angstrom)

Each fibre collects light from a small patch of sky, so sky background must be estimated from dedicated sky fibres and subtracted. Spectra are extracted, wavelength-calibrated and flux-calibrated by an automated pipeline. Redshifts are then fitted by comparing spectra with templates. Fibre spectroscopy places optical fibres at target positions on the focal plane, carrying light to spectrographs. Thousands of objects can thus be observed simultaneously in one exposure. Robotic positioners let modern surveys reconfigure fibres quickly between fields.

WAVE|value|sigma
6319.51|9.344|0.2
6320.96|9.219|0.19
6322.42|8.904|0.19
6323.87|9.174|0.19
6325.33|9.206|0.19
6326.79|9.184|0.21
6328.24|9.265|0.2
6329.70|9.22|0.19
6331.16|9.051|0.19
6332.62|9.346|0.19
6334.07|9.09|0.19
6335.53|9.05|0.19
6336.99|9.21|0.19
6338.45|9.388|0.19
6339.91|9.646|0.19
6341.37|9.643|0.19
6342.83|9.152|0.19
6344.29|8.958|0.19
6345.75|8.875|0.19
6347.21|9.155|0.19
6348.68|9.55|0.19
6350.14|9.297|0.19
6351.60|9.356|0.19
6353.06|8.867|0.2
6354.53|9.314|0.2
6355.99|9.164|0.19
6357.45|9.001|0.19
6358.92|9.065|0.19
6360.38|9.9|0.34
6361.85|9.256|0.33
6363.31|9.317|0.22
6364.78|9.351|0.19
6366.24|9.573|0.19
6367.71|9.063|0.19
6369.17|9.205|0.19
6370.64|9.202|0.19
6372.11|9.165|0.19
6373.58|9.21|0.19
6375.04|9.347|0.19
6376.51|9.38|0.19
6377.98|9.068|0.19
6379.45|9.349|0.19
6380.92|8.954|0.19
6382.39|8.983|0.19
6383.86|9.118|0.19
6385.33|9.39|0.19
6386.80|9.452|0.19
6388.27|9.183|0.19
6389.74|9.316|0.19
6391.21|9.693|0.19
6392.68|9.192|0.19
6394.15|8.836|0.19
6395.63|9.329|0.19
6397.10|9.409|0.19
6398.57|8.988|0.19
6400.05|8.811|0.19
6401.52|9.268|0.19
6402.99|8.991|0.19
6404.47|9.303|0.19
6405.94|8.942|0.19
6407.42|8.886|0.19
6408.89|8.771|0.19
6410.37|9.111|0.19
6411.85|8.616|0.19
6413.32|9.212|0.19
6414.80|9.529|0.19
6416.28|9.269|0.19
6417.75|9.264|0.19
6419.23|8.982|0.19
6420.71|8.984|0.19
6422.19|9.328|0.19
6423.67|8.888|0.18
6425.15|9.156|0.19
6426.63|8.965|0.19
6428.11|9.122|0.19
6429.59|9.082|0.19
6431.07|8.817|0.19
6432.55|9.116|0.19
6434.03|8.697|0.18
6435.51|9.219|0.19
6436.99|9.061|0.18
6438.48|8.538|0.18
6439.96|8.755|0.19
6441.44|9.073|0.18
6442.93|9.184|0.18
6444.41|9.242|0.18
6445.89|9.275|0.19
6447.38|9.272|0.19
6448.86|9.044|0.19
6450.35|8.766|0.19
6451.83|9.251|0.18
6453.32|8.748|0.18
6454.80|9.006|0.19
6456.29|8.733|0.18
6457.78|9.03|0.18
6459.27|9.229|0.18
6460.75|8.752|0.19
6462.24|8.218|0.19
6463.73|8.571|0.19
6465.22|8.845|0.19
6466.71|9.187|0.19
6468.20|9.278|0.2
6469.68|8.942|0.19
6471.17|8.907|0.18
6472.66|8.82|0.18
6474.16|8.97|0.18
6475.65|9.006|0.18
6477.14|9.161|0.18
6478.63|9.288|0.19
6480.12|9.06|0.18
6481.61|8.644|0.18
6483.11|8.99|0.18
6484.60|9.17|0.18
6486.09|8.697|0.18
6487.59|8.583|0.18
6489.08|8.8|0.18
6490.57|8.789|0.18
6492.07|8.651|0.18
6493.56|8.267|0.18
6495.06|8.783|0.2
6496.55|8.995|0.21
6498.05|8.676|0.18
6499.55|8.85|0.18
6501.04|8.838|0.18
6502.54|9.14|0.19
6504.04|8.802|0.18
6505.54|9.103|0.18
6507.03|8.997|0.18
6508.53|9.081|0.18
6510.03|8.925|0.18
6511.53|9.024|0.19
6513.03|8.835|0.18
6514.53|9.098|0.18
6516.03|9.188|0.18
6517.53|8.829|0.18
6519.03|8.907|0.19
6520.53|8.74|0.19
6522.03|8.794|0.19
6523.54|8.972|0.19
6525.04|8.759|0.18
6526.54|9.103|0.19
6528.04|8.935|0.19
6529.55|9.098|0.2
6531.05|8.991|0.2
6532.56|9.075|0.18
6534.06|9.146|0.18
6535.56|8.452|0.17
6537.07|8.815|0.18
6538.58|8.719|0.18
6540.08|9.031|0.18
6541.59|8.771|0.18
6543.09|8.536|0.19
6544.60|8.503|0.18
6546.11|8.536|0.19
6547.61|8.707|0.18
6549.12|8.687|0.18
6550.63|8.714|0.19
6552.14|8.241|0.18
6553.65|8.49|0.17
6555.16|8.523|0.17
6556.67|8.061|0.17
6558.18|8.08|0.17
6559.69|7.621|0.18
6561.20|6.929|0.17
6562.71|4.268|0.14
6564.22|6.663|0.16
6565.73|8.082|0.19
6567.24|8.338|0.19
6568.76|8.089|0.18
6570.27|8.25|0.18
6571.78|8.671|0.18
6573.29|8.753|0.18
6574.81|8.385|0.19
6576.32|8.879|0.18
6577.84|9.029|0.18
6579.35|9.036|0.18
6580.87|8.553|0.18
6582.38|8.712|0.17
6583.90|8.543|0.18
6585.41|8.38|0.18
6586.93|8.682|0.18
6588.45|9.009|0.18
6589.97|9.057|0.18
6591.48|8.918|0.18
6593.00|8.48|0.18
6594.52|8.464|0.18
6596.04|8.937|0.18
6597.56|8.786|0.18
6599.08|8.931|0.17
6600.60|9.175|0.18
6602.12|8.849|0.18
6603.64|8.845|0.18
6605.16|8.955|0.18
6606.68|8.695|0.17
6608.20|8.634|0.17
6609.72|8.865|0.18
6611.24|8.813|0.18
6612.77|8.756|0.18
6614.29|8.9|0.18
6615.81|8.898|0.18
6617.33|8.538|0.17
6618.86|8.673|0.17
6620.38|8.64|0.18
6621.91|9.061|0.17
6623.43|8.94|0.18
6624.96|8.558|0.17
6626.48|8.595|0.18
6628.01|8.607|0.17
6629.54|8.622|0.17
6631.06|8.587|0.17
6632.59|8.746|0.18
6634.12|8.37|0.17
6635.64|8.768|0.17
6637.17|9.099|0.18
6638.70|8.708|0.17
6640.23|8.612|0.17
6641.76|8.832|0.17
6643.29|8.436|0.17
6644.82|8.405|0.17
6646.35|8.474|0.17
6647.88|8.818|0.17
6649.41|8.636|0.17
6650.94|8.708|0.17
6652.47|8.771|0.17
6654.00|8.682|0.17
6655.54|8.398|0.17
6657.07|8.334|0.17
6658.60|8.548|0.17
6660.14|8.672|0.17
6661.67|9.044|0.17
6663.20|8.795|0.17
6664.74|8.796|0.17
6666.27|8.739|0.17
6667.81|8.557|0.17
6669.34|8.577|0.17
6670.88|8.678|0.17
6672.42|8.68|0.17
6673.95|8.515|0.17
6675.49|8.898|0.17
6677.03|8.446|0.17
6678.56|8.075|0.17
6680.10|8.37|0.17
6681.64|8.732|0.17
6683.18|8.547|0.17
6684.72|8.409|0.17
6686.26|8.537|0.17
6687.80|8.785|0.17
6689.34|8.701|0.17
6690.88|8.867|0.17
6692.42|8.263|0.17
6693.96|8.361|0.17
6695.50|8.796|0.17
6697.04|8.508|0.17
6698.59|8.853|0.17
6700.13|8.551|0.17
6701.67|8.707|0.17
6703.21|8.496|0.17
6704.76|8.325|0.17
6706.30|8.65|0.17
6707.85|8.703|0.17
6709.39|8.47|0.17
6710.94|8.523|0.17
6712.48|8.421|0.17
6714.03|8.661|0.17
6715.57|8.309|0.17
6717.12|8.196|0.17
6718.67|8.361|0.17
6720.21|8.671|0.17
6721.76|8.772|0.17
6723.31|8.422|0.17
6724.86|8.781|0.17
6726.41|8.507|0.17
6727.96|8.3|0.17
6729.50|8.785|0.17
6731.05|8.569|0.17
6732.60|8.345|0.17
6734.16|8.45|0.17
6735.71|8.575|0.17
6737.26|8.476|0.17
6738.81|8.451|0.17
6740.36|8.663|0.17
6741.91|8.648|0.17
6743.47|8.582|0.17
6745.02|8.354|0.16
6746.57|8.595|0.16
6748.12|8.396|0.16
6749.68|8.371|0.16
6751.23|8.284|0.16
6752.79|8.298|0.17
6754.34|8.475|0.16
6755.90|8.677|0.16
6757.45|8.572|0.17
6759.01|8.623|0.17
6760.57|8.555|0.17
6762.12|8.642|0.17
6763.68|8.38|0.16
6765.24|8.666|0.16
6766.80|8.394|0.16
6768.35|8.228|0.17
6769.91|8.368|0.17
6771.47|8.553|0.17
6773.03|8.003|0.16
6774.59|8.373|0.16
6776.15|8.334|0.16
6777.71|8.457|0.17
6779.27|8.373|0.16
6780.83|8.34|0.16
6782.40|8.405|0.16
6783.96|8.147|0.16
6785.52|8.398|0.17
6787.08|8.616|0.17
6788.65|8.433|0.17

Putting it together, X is 1.0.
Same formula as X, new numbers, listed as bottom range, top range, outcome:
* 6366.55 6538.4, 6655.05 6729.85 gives 1.02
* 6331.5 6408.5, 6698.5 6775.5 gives 1.03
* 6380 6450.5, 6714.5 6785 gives 1.03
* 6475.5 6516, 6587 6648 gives 1.02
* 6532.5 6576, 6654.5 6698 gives 1.08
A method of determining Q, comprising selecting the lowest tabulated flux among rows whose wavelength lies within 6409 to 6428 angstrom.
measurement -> 8.616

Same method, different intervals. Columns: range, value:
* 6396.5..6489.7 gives 8.218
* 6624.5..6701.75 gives 8.075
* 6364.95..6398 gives 8.836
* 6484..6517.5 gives 8.267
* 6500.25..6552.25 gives 8.241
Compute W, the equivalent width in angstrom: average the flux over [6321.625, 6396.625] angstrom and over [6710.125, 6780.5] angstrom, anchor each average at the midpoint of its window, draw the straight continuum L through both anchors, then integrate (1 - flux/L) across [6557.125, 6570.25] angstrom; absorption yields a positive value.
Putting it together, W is 2.2 angstrom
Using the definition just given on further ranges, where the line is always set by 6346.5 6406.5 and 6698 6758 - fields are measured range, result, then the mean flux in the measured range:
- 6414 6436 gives 0.09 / 9.09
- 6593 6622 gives -0.12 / 8.8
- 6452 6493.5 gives 0.68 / 8.89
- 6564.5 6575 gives 0.65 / 8.29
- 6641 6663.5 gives 0.10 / 8.64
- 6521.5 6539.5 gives 0.02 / 8.91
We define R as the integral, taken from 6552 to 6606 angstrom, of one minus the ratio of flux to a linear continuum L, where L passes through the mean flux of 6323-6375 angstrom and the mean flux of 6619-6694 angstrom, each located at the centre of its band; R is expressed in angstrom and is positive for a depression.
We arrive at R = 2.5 angstrom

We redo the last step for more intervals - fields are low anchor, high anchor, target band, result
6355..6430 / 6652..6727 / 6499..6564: 2.1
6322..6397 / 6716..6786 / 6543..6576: 2.9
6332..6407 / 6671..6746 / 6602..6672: -0.1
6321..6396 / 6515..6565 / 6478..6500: -0.4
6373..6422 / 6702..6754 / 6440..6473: 0.3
